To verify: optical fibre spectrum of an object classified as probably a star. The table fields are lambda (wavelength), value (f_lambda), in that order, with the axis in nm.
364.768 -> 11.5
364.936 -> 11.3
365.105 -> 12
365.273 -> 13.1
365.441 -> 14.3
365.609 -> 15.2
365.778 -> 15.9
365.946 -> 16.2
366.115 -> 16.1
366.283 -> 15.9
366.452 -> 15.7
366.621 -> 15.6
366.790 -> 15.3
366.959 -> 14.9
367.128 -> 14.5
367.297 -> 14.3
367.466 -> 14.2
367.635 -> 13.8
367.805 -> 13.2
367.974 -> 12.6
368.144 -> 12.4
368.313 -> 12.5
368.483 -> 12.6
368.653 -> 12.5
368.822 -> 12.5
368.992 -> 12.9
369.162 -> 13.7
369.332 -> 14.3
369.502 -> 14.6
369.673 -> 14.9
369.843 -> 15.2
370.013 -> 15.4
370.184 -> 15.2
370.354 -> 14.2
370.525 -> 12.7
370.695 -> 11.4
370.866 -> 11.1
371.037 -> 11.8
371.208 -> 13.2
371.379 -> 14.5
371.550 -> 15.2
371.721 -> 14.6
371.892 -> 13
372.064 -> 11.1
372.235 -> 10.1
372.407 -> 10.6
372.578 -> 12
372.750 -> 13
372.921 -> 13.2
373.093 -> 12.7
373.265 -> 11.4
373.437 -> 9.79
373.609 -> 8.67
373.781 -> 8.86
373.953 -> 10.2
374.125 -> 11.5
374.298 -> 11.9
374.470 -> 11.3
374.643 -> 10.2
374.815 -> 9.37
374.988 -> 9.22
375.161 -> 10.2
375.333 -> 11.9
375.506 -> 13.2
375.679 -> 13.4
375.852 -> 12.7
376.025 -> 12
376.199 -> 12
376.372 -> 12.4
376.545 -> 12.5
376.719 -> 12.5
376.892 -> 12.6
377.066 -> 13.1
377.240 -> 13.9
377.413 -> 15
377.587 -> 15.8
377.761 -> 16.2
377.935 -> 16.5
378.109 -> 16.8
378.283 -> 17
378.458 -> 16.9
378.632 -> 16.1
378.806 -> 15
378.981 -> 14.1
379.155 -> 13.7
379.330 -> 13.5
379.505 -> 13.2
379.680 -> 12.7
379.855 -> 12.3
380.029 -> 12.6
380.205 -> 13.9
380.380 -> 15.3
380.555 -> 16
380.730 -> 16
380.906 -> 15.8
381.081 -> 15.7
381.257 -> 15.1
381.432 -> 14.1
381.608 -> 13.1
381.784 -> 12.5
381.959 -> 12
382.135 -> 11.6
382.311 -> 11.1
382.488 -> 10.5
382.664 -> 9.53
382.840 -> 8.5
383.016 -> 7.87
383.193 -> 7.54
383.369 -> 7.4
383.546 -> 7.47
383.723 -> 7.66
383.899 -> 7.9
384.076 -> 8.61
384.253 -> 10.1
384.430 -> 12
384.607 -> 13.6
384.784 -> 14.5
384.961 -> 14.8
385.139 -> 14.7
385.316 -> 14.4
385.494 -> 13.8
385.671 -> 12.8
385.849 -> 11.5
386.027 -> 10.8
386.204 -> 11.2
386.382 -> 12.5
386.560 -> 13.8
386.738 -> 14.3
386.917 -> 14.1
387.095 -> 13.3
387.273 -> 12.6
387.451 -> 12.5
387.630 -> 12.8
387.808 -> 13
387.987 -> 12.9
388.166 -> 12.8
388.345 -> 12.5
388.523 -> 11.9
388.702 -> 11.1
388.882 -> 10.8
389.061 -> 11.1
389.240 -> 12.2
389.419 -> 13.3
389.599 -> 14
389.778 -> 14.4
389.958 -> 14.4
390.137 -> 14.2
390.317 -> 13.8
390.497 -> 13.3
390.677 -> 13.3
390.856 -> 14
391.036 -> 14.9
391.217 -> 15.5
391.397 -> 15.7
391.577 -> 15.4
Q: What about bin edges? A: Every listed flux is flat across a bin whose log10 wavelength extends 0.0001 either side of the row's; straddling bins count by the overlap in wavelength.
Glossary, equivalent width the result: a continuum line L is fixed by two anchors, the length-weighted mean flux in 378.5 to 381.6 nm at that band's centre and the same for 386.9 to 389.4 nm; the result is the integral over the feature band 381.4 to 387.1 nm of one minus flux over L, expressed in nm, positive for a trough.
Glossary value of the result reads 0.80 nm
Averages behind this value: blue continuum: 14.4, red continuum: 12.4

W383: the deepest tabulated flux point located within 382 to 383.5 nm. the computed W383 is 7.4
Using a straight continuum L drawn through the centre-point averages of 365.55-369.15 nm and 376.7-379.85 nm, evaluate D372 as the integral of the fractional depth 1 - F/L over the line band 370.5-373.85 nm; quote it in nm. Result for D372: 0.57 nm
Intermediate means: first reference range 14.2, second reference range 14.7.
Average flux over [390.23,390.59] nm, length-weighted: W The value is 13.5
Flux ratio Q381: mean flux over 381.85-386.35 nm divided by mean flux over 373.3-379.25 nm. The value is 0.85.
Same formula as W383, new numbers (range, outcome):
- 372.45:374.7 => 8.67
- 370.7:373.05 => 10.1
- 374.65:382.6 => 9.22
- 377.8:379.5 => 13.5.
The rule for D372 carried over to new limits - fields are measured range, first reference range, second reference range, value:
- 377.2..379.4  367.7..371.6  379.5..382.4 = -0.29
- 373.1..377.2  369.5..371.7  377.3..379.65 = 0.91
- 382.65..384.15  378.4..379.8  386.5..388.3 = 0.63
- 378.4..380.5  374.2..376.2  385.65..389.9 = -0.41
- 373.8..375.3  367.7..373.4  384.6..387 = 0.30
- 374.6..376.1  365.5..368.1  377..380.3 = 0.34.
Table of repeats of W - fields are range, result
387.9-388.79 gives 12.2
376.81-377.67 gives 14.1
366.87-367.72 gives 14.3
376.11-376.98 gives 12.4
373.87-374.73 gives 11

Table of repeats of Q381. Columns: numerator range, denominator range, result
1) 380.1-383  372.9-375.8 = 1.19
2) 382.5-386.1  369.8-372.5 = 0.83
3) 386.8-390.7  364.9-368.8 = 0.92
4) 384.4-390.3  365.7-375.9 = 1.01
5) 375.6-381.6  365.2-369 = 1.01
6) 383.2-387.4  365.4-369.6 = 0.83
